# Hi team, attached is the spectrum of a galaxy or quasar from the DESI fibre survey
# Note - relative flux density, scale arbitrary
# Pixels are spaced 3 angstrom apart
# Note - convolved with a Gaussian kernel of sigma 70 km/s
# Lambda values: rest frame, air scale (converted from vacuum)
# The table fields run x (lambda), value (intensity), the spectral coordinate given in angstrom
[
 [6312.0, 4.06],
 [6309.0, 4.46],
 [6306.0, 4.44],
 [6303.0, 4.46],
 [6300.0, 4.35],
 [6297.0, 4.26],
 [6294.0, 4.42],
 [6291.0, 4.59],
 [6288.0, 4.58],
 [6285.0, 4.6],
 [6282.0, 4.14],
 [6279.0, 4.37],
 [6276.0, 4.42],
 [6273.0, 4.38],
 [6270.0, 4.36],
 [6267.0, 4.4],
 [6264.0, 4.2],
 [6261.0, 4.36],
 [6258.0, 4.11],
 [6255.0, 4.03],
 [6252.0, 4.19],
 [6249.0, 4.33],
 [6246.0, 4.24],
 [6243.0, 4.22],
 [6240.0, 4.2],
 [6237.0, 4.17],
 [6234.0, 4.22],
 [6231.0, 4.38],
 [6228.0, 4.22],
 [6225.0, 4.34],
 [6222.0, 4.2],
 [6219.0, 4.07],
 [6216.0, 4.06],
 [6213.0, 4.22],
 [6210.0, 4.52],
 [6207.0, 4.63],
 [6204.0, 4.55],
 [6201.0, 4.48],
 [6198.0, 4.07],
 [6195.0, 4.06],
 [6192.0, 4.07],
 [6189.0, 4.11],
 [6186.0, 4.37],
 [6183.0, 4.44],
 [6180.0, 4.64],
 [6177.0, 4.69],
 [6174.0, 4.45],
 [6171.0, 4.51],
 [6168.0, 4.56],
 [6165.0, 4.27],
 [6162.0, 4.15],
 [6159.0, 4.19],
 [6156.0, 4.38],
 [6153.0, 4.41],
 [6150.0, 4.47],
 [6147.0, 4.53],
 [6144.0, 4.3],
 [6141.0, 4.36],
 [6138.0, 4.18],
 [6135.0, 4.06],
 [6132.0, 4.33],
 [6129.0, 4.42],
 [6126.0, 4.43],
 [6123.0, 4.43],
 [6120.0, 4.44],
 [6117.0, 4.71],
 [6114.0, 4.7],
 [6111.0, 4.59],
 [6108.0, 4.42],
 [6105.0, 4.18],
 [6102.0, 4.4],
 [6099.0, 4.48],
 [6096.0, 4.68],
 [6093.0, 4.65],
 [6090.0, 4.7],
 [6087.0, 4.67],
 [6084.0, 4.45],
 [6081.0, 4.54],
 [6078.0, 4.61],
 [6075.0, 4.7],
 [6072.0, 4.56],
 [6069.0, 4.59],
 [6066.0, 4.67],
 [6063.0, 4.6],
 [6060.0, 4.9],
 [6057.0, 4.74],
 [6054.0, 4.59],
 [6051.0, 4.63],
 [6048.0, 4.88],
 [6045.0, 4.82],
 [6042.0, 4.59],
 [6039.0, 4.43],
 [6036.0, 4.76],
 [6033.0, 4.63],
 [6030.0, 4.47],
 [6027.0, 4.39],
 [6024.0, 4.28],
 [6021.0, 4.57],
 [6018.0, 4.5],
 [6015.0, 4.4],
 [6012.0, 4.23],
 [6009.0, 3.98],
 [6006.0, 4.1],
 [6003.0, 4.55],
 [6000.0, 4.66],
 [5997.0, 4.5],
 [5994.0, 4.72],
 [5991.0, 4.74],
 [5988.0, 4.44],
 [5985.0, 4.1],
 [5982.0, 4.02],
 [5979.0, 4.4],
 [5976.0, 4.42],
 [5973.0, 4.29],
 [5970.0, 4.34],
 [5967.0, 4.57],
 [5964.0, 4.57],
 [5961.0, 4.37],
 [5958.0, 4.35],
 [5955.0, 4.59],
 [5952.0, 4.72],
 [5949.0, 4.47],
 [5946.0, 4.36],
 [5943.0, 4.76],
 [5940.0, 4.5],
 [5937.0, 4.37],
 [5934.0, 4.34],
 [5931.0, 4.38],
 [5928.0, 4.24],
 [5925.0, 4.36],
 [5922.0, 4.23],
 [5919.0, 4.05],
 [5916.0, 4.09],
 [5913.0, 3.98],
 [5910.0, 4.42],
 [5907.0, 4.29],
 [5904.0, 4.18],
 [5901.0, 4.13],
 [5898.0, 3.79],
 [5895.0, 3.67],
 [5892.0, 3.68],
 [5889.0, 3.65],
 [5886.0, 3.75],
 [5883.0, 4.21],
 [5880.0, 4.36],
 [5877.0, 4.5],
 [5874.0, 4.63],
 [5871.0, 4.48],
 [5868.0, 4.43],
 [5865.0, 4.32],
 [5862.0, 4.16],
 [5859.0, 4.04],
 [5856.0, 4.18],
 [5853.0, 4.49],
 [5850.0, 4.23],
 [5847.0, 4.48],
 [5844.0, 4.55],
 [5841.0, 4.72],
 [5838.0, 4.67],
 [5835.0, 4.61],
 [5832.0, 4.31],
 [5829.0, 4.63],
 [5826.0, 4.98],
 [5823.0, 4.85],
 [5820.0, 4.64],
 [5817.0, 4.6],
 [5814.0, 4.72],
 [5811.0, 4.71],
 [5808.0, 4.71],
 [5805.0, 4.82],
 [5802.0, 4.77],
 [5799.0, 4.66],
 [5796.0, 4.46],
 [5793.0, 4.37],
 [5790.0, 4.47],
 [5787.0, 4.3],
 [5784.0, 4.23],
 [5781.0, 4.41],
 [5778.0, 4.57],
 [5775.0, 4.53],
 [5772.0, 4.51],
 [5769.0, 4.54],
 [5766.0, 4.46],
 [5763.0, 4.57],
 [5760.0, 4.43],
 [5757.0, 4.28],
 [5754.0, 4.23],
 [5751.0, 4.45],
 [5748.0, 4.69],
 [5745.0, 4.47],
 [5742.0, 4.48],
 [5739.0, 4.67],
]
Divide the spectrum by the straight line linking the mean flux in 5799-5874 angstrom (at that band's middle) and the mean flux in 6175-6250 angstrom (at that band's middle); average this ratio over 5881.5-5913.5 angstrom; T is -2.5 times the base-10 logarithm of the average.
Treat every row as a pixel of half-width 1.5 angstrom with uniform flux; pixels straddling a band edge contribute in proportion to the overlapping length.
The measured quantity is 0.14 mag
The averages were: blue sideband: 4.55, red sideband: 4.3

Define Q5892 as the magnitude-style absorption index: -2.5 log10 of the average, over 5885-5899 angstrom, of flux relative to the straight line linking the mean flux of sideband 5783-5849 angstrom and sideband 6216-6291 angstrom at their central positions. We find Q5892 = 0.22 mag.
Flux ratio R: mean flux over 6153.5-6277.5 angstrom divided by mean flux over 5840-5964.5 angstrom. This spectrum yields 1.0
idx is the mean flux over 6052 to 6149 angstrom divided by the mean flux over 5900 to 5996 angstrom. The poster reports 1.03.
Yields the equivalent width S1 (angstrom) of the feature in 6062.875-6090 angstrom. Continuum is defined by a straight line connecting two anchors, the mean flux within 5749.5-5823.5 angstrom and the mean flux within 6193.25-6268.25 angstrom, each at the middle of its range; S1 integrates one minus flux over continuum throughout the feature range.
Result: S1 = -1.58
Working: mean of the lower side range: 4.53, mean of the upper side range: 4.26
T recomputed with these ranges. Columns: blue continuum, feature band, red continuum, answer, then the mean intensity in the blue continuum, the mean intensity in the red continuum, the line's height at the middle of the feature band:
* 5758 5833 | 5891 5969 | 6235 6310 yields 0.052 mag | 4.57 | 4.33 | 4.5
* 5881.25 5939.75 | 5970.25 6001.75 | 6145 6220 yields -0.063 mag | 4.11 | 4.36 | 4.18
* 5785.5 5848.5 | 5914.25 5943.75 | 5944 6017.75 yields 0.040 mag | 4.62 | 4.42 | 4.48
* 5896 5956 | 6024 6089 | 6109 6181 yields -0.059 mag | 4.3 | 4.42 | 4.38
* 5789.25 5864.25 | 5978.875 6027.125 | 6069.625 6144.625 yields 0.030 mag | 4.55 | 4.48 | 4.51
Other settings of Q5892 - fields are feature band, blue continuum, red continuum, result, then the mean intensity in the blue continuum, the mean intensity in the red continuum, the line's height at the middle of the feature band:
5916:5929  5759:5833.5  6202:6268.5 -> 0.07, 4.57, 4.27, 4.48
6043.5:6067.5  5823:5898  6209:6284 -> -0.11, 4.32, 4.25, 4.29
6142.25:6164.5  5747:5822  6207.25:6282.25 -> -0.01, 4.53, 4.26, 4.31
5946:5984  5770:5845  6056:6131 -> 0.04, 4.59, 4.57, 4.58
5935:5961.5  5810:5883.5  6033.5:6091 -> 0.02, 4.5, 4.65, 4.57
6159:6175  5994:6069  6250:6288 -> 0.01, 4.54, 4.31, 4.41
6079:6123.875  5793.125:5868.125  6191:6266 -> -0.05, 4.55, 4.25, 4.34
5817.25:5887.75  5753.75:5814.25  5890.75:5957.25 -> -0.01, 4.51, 4.26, 4.39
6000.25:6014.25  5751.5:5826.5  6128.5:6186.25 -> 0.05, 4.55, 4.39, 4.45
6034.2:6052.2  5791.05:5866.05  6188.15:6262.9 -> -0.07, 4.55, 4.24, 4.38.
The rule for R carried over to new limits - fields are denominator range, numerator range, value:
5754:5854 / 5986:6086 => 1.00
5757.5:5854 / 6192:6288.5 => 0.94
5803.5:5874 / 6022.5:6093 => 1.02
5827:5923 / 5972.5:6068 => 1.06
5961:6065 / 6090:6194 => 0.98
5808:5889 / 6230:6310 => 0.97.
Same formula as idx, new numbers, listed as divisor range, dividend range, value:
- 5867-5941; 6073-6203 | 1.06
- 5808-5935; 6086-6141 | 1.03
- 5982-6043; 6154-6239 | 0.97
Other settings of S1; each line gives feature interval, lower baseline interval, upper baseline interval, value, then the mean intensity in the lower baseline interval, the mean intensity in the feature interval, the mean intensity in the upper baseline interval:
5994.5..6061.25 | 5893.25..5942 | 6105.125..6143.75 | -3.41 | 4.19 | 4.53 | 4.41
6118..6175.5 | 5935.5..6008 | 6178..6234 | -0.32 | 4.45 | 4.36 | 4.3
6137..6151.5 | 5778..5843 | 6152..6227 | -0.02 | 4.6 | 4.37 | 4.34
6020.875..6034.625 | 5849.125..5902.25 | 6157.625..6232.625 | -0.73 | 4.15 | 4.46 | 4.33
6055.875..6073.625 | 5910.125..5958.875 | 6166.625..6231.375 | -1.31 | 4.36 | 4.68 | 4.35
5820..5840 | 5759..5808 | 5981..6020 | -0.83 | 4.51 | 4.67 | 4.39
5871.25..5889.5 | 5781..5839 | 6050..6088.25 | 1.49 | 4.6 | 4.23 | 4.63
